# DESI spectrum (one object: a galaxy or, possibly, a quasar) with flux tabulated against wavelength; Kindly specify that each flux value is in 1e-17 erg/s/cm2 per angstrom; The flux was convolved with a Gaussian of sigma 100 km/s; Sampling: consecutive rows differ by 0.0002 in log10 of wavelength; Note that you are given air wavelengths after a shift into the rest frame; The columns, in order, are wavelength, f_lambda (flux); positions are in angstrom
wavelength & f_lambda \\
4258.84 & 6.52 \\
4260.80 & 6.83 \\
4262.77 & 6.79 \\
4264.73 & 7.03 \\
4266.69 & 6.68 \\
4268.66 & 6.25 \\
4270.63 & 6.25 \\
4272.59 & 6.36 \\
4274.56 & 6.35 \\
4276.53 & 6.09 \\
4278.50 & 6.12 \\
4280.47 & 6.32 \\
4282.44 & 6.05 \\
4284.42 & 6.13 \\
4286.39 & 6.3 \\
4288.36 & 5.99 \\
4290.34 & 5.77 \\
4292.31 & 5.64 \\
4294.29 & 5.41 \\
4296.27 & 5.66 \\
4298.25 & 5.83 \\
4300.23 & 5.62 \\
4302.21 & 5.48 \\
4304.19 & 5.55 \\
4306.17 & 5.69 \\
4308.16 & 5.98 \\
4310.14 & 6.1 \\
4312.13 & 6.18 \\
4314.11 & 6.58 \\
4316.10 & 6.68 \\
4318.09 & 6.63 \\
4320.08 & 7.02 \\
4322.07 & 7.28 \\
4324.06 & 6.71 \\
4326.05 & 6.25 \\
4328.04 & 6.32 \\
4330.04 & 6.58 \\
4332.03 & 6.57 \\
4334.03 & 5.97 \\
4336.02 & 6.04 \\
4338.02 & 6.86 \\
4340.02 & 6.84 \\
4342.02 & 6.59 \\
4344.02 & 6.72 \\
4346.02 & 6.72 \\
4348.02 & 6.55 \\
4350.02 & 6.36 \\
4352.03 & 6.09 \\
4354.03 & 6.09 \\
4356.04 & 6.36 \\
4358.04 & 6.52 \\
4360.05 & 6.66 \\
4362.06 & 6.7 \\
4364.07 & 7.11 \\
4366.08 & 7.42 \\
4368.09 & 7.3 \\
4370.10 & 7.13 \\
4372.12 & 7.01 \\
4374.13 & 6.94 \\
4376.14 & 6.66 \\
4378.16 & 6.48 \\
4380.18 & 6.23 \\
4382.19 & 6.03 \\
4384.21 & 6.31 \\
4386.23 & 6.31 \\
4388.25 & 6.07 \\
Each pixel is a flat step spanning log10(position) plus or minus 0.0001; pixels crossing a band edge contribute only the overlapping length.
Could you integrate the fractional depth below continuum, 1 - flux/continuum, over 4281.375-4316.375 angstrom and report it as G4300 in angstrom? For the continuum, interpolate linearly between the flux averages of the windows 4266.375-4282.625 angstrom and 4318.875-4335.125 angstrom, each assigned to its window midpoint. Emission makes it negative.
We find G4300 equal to 2.76 angstrom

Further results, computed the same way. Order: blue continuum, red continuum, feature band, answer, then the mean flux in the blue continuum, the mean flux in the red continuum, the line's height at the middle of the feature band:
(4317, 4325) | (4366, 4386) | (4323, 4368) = 1.66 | 6.91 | 6.7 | 6.82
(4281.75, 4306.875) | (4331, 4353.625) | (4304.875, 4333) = -1.48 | 5.78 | 6.47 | 6.13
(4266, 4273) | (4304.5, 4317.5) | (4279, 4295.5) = 0.89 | 6.37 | 6.18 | 6.29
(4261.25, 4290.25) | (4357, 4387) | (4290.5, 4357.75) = 2.68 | 6.33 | 6.72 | 6.53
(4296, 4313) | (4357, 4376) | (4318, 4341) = -1.21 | 5.79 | 6.96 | 6.26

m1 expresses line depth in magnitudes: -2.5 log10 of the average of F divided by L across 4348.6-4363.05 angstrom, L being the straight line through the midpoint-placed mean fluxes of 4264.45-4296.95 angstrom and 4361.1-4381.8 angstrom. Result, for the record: 0.06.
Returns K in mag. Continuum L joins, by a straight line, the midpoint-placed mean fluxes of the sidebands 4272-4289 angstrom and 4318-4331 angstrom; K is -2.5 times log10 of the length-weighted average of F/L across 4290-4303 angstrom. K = 0.135 mag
